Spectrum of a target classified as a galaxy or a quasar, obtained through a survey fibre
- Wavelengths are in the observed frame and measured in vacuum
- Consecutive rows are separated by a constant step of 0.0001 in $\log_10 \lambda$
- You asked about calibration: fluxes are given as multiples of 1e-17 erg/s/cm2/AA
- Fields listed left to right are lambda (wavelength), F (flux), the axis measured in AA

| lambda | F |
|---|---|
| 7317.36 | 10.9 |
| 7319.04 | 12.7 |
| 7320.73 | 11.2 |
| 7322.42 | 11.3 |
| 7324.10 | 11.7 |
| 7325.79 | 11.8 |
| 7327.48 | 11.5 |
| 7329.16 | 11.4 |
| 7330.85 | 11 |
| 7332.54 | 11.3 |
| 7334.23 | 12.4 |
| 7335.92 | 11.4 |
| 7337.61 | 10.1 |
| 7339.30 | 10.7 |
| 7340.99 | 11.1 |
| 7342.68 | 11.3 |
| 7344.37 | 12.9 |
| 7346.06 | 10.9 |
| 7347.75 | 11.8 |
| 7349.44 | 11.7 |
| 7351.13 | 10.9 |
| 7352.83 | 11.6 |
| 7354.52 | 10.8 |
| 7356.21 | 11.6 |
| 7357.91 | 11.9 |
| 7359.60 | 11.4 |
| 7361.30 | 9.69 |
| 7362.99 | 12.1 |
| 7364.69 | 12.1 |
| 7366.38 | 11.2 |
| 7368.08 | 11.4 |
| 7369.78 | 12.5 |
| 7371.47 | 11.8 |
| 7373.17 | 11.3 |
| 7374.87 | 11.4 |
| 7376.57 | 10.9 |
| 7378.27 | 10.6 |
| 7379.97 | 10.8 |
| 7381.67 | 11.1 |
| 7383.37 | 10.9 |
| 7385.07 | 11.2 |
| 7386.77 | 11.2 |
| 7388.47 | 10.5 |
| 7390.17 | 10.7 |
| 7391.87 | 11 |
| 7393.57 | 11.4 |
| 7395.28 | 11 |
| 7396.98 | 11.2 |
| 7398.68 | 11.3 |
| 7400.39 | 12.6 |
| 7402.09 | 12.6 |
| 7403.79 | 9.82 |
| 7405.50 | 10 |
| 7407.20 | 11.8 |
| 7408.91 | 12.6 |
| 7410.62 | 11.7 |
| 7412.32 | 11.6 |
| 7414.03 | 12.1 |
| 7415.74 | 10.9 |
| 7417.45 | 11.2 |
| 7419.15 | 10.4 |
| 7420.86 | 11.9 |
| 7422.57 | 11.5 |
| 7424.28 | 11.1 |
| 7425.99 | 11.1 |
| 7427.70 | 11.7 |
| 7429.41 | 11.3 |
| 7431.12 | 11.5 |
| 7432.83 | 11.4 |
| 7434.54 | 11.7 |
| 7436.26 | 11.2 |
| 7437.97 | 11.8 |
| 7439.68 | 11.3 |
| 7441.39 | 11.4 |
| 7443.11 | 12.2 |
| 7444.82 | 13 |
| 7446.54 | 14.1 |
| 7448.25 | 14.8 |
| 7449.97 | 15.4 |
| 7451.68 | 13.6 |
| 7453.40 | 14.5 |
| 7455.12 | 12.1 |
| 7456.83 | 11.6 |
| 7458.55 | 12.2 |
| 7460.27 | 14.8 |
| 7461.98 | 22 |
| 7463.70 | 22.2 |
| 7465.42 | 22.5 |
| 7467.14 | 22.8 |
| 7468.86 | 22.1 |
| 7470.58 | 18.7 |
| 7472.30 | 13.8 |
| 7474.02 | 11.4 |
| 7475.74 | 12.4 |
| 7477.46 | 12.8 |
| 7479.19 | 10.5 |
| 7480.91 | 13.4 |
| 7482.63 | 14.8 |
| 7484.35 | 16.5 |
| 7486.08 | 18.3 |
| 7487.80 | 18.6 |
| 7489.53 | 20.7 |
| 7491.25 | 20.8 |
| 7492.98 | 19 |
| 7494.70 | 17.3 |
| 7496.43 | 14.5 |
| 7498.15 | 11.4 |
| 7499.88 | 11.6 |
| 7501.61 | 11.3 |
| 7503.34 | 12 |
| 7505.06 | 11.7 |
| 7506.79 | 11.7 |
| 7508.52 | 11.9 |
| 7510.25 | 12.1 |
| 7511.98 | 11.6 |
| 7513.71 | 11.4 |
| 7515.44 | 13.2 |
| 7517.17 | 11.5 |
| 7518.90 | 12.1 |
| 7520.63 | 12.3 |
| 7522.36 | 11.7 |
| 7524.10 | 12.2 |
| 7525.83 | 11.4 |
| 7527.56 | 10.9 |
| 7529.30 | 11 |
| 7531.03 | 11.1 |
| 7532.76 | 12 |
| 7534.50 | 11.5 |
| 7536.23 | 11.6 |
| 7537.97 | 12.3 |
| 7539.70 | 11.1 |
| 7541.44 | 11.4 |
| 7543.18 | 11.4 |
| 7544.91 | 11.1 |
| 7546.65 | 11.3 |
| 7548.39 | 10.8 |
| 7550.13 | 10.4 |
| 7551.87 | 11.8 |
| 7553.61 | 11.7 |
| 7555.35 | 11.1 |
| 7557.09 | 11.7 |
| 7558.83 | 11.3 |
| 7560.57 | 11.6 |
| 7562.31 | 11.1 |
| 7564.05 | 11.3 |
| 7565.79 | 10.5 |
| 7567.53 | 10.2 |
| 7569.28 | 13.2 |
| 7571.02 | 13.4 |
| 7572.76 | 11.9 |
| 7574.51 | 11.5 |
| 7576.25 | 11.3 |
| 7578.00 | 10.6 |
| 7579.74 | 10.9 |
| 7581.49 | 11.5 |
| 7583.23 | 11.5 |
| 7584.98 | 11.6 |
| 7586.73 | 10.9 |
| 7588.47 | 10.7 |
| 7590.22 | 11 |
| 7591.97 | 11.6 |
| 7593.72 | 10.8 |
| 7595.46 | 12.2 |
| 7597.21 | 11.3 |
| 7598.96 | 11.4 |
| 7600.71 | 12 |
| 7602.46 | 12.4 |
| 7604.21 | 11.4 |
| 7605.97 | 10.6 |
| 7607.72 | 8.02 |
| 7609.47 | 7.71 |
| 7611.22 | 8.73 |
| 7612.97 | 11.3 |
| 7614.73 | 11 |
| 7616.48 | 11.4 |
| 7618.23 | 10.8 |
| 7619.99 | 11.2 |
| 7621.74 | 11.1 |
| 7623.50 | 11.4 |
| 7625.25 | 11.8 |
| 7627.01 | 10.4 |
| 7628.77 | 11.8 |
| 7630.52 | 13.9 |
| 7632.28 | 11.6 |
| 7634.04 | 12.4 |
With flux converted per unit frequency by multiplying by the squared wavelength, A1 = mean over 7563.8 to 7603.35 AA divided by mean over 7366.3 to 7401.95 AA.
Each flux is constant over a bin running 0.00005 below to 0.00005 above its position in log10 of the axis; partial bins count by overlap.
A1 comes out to 1.07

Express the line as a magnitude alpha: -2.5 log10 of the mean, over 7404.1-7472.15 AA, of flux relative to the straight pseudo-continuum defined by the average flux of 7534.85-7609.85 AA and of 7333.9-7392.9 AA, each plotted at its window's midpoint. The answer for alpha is -0.201 mag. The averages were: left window 11.3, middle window 13.6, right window 11.3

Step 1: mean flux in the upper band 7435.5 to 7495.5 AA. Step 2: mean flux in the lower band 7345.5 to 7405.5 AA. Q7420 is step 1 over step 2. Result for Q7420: 1.4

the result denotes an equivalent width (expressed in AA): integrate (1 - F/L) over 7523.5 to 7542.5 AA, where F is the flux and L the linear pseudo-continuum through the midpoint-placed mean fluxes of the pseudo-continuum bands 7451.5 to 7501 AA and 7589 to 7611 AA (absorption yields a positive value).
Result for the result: 3.03 AA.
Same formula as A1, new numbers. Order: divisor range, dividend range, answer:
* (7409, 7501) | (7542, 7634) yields 0.82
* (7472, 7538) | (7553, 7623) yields 0.86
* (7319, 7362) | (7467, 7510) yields 1.38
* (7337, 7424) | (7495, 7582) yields 1.07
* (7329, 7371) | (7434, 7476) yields 1.35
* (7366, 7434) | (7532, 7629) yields 1.04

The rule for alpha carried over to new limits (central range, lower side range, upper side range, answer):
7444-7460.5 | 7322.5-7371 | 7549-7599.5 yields -0.19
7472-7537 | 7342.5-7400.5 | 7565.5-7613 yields -0.19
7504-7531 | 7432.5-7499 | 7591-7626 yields 0.16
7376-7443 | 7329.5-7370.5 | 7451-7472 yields 0.27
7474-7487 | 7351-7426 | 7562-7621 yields -0.24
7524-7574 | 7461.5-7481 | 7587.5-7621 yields 0.17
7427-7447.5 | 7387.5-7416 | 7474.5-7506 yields 0.07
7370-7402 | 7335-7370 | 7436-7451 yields 0.07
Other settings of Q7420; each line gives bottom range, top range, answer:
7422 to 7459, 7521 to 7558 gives 0.93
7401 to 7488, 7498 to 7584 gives 0.85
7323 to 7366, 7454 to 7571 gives 1.18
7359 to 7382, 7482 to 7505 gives 1.39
